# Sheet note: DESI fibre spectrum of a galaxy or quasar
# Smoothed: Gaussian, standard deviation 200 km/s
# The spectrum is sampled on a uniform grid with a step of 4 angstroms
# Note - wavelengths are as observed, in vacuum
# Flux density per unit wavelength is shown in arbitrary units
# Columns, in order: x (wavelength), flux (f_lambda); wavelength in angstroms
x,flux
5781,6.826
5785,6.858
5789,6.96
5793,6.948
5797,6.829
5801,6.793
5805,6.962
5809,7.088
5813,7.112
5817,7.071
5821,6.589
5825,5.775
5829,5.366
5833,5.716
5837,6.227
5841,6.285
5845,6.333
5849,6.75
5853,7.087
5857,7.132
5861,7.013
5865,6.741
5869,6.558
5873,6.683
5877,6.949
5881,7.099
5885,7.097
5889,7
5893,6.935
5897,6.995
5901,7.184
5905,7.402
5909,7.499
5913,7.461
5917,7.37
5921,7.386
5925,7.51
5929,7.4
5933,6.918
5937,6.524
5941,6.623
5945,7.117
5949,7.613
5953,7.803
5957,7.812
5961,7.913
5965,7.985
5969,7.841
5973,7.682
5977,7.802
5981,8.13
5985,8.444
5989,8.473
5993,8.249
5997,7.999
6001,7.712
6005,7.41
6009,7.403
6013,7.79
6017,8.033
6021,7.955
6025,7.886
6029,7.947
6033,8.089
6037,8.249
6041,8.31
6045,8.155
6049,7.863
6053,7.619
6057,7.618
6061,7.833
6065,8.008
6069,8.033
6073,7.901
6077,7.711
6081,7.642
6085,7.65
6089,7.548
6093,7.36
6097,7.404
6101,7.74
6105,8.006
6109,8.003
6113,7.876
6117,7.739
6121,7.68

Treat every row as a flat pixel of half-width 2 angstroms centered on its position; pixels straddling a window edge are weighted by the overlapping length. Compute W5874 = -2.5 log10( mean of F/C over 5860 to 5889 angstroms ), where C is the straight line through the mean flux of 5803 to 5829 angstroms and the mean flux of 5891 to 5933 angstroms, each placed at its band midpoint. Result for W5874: 0.03 mag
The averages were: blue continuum 6.66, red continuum 7.3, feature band 6.88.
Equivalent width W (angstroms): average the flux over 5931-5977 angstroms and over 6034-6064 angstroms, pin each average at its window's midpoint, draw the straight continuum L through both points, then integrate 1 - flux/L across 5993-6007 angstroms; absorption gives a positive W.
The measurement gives -0.2 angstroms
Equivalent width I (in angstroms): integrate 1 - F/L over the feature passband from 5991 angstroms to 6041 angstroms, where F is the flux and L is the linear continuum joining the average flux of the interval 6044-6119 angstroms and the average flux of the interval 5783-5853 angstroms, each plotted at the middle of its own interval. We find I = -2.9 angstroms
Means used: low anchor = 6.58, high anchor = 7.77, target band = 7.91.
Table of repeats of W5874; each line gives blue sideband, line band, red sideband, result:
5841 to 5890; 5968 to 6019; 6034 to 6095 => -0.062 mag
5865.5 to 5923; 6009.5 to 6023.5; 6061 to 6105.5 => -0.051 mag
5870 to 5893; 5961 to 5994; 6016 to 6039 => -0.056 mag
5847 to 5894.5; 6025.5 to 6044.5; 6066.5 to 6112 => -0.083 mag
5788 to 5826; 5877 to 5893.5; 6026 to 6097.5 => 0.017 mag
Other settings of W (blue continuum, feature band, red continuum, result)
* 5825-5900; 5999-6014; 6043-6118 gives -0.3 angstroms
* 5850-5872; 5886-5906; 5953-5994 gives 0.4 angstroms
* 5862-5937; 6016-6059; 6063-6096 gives -2.3 angstroms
